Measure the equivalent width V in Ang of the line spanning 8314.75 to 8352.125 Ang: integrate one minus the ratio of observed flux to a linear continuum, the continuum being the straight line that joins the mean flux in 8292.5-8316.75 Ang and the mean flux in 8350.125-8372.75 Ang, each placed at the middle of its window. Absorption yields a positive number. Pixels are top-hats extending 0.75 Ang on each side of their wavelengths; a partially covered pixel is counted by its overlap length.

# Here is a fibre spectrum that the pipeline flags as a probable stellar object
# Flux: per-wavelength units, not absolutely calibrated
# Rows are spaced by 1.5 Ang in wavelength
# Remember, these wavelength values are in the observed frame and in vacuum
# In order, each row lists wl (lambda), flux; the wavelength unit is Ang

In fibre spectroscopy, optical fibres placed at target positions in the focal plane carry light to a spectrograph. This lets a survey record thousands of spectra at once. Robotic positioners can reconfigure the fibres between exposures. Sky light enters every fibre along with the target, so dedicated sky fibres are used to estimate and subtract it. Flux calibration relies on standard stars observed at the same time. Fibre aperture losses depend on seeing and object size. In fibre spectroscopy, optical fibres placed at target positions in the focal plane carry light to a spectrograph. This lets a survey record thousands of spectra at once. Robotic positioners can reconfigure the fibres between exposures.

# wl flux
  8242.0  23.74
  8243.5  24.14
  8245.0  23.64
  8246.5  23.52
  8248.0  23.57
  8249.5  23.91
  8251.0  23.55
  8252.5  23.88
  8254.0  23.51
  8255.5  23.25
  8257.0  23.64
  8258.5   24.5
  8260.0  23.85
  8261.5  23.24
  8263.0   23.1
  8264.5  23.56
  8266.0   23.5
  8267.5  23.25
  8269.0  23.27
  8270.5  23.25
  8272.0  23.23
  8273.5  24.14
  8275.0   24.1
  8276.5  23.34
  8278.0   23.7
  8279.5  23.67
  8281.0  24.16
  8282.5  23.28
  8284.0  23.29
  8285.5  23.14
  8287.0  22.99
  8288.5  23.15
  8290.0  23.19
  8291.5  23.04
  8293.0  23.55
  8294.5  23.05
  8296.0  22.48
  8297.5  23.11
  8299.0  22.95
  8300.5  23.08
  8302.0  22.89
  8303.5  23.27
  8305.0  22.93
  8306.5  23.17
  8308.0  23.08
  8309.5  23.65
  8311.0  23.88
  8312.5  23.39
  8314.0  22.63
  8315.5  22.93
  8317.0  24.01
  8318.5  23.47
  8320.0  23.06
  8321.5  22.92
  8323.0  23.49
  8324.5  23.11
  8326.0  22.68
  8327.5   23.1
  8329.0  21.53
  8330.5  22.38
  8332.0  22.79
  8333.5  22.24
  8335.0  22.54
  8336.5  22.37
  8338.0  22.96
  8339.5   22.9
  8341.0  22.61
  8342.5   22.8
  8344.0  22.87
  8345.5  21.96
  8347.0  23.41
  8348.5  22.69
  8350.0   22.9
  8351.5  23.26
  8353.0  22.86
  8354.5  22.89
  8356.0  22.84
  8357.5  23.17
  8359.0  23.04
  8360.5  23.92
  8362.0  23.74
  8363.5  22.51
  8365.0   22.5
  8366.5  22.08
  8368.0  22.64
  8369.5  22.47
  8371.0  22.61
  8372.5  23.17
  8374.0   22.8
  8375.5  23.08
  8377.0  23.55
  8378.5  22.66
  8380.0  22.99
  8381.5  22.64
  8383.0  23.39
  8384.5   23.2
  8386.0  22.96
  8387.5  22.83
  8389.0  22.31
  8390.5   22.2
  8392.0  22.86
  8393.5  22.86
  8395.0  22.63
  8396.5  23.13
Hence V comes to 0.30 Ang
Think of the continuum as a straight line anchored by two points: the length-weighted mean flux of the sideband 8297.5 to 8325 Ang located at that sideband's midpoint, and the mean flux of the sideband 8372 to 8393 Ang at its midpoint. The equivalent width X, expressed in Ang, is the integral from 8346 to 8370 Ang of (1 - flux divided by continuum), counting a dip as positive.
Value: 0.1 Ang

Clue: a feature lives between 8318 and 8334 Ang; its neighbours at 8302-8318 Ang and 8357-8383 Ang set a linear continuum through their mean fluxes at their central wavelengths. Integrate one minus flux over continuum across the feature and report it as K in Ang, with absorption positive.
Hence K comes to 0.3 Ang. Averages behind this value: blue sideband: 23.3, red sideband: 22.9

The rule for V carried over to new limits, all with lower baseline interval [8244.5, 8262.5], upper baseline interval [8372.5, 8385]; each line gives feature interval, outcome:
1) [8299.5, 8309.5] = 0.1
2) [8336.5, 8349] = 0.3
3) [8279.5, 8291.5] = 0.1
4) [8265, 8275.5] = 0.0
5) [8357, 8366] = 0.0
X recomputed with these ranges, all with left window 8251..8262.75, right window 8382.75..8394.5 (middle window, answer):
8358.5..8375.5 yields 0.1 Ang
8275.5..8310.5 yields 0.3 Ang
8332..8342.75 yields 0.2 Ang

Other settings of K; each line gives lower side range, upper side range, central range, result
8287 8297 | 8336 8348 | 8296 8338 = -0.1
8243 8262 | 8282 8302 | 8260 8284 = -0.1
